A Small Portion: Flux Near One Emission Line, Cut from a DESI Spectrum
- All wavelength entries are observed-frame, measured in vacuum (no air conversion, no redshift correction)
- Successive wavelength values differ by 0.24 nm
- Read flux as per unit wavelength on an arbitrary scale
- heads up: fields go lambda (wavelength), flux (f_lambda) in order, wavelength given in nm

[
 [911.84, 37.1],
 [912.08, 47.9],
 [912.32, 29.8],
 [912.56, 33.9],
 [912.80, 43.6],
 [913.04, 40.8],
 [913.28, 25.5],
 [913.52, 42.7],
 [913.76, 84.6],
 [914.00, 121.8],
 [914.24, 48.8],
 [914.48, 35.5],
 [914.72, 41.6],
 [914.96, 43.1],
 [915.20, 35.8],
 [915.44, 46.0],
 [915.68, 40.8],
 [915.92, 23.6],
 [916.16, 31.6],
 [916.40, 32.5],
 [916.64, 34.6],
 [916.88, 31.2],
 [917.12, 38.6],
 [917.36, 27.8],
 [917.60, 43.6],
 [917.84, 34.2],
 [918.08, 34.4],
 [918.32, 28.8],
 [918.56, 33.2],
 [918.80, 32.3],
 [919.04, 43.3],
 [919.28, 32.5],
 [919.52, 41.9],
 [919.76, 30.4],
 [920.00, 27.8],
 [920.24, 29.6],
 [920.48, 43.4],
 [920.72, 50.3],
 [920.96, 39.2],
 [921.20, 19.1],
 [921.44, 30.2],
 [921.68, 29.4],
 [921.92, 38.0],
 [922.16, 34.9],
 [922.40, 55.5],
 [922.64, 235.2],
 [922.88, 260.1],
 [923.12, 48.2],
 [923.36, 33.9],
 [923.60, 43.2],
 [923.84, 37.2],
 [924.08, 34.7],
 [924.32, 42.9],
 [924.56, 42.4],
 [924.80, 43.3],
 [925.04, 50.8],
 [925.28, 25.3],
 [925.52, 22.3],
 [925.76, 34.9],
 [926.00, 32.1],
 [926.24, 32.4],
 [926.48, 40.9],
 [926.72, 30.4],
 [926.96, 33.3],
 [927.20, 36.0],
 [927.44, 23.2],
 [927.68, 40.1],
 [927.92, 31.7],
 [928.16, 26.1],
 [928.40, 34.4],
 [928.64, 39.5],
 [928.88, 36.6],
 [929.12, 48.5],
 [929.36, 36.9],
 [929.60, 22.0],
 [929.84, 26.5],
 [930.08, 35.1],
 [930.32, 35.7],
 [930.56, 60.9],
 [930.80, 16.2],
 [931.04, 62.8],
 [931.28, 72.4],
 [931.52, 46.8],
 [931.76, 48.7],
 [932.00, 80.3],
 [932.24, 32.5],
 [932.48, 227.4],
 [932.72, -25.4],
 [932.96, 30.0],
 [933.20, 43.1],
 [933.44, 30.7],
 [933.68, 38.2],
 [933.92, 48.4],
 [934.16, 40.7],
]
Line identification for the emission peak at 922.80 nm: [O III] 5007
